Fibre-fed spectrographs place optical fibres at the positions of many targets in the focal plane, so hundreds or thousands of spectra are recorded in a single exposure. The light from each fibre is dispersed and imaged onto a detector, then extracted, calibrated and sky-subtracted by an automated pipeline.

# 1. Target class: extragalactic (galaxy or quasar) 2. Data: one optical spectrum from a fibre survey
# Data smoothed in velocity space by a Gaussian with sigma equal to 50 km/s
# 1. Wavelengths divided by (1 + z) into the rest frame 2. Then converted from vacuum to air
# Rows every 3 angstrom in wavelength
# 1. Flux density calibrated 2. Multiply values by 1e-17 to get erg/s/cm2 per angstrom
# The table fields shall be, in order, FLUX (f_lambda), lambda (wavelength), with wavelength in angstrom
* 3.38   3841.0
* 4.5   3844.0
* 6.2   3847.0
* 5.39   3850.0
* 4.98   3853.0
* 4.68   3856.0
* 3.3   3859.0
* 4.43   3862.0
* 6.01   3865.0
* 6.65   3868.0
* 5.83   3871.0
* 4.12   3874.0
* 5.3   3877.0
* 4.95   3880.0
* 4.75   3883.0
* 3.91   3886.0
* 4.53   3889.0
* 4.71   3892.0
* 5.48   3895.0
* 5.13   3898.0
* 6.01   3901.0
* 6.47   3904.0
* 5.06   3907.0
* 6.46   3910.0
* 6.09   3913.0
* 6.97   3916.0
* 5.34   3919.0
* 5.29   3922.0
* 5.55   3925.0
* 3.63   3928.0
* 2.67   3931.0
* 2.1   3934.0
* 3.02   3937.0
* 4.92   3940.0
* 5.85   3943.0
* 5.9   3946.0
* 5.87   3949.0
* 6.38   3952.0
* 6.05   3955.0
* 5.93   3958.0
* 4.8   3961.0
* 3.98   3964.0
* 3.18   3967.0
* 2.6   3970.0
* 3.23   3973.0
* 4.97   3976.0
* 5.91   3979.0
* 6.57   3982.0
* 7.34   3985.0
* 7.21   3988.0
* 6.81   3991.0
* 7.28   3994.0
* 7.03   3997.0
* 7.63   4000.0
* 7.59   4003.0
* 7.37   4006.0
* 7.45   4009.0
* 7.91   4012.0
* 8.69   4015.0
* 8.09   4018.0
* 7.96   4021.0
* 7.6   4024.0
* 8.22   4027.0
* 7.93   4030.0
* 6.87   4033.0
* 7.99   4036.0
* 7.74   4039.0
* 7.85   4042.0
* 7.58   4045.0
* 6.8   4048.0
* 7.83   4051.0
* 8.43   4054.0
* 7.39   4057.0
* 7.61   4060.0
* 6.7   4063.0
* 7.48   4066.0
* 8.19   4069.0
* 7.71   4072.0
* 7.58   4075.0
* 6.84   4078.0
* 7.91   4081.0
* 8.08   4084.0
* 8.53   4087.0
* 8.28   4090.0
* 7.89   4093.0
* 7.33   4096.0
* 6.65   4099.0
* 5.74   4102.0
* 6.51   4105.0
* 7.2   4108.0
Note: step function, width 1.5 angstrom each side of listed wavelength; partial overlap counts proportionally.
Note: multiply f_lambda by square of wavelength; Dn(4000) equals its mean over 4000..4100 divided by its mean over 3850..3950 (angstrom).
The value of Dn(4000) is 1.65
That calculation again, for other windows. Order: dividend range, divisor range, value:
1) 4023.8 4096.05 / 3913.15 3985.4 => 1.66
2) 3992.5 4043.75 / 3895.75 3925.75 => 1.40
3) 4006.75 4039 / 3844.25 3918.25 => 1.59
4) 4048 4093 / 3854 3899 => 1.73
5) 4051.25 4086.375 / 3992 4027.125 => 1.02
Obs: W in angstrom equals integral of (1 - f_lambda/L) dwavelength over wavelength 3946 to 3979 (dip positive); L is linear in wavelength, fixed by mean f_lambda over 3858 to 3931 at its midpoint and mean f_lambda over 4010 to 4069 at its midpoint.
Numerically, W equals 8.04 angstrom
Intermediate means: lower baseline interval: 5.21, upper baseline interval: 7.73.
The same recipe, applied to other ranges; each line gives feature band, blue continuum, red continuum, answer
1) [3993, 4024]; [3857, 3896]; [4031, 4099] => -4.0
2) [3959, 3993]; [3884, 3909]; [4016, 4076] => 7.1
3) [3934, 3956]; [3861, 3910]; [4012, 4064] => 3.7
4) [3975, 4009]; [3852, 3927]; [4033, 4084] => -1.3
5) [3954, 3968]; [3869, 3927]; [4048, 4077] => 3.2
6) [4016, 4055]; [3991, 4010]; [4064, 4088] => -1.2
